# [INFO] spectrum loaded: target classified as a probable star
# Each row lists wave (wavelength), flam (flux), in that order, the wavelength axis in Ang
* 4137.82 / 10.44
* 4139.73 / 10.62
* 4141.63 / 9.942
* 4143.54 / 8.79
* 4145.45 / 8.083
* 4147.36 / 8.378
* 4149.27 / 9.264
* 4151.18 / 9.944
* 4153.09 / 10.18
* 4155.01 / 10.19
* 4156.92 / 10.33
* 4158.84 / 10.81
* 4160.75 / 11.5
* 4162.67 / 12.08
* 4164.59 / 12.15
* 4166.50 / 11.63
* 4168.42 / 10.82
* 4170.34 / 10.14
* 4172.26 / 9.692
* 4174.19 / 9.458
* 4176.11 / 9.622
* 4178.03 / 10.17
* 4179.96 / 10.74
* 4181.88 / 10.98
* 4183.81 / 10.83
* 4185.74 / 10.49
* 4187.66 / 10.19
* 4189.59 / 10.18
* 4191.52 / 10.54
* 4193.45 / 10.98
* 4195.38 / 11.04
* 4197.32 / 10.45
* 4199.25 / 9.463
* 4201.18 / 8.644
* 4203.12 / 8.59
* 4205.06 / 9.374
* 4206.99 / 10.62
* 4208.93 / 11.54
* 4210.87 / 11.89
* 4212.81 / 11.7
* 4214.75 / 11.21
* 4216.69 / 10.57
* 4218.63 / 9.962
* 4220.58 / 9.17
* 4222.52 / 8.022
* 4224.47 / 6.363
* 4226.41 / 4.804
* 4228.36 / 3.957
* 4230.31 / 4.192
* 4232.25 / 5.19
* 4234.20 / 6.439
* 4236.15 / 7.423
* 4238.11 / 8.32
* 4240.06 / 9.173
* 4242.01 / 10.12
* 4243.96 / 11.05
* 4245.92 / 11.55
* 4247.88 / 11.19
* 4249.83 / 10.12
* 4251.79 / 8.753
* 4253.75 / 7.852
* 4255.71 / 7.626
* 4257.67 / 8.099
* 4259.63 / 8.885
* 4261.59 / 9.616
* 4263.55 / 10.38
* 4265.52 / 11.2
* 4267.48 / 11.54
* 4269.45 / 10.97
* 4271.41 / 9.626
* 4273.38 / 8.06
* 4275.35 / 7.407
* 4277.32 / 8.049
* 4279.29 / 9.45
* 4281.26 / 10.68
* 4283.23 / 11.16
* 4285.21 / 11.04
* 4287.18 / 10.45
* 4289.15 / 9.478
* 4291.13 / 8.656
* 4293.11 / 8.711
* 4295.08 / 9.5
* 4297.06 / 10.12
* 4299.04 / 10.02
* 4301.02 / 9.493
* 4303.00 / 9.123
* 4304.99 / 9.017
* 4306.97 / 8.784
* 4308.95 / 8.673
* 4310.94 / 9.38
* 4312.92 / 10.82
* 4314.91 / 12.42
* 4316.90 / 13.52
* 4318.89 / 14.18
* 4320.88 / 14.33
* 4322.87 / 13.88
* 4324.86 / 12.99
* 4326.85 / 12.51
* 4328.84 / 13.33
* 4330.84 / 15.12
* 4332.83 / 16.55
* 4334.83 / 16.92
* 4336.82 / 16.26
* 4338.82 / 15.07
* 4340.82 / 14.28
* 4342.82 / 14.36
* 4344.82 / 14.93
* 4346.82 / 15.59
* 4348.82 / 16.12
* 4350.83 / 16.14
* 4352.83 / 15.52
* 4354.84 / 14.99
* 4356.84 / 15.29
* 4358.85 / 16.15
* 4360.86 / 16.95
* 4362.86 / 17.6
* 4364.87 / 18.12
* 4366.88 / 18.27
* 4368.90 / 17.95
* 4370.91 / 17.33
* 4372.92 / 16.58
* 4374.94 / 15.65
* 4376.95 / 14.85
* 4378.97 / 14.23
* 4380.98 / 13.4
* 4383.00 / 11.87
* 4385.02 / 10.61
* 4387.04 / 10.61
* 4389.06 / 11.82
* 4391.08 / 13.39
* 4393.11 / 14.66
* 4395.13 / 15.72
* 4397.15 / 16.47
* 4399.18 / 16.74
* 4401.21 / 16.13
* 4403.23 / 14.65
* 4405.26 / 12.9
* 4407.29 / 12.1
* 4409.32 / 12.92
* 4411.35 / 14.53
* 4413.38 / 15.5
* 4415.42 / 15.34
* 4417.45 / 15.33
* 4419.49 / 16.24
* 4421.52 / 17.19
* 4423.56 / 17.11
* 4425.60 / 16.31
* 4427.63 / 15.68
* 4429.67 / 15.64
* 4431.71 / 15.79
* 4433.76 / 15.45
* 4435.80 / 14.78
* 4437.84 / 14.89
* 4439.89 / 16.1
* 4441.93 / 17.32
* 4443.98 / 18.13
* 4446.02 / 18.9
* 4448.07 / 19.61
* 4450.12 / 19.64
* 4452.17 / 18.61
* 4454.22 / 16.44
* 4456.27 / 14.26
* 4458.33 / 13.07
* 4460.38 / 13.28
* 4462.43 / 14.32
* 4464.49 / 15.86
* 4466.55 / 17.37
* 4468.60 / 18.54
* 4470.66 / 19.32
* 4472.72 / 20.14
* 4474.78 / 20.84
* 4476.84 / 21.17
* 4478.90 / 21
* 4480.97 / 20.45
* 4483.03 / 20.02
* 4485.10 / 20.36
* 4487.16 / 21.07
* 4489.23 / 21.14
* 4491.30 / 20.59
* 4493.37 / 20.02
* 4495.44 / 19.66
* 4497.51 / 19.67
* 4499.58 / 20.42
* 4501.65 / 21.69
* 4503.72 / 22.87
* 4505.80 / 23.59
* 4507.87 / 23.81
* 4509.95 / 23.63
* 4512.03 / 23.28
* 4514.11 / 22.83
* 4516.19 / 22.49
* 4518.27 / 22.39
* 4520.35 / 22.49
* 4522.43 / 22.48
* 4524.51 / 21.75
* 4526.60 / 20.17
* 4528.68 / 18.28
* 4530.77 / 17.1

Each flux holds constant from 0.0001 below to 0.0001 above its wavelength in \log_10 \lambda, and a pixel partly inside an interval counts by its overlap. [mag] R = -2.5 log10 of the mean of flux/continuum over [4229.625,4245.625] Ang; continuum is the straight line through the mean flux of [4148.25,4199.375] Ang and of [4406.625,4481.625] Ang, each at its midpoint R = 0.45 mag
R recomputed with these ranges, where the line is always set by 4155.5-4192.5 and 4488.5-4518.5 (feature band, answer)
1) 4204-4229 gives 0.29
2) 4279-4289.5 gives 0.34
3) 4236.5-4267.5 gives 0.35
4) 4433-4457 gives 0.17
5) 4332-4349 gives 0.05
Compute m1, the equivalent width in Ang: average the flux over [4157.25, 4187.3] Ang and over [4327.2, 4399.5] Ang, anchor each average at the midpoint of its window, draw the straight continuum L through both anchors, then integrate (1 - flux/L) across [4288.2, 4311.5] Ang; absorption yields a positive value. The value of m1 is 7.6 Ang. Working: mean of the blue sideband 10.7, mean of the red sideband 15.2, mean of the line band 9.24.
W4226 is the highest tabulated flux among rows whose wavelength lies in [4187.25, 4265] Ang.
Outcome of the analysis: 11.89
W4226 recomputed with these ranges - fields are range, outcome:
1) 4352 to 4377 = 18.27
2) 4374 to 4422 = 17.19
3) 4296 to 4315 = 12.42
